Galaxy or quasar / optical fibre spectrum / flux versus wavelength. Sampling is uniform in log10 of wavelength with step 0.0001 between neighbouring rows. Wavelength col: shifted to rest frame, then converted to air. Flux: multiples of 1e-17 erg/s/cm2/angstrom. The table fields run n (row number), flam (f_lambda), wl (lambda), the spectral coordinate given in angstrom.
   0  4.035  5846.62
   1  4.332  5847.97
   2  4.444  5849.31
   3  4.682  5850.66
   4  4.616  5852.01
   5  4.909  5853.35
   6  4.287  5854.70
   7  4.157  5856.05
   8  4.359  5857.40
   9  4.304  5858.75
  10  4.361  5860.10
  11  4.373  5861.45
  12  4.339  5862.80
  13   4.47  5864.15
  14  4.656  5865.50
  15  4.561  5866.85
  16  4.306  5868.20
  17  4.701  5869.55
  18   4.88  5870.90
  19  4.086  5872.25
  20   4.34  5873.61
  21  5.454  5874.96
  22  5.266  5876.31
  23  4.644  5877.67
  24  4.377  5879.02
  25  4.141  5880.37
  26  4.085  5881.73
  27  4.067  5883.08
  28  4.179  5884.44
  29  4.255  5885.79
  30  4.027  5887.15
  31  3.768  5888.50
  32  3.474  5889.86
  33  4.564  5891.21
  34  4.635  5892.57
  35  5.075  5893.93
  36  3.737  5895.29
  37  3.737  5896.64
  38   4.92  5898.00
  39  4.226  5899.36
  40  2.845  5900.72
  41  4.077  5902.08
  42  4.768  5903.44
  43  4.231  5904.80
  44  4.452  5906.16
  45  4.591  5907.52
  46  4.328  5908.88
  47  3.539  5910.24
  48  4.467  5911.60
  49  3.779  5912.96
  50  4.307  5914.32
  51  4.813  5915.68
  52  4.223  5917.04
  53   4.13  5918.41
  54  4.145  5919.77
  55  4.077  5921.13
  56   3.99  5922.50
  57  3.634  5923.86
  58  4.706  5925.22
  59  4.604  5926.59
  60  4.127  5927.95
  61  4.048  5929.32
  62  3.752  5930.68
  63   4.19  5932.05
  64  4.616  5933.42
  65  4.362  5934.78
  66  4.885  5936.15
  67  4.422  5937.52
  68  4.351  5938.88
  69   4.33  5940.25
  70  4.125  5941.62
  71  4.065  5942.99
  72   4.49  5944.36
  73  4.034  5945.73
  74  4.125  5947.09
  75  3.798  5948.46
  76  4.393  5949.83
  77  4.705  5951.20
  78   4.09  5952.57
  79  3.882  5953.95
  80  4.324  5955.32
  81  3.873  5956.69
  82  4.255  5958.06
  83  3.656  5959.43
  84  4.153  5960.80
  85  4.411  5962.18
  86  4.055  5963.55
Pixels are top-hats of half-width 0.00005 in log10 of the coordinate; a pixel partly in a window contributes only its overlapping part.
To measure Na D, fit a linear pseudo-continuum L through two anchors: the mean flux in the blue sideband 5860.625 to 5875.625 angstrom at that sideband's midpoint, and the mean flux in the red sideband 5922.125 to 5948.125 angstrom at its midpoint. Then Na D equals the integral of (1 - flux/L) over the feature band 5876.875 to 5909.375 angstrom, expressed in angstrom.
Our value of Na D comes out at 1.6 angstrom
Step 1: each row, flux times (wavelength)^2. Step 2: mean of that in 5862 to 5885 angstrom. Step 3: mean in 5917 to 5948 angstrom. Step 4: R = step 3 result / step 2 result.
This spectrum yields 0.96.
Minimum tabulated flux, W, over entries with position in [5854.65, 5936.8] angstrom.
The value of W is 2.845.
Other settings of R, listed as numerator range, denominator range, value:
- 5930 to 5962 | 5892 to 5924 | 1.02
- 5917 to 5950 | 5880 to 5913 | 1.03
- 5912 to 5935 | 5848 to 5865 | 0.97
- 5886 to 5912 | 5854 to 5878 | 0.93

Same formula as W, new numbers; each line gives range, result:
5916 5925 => 3.634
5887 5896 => 3.474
